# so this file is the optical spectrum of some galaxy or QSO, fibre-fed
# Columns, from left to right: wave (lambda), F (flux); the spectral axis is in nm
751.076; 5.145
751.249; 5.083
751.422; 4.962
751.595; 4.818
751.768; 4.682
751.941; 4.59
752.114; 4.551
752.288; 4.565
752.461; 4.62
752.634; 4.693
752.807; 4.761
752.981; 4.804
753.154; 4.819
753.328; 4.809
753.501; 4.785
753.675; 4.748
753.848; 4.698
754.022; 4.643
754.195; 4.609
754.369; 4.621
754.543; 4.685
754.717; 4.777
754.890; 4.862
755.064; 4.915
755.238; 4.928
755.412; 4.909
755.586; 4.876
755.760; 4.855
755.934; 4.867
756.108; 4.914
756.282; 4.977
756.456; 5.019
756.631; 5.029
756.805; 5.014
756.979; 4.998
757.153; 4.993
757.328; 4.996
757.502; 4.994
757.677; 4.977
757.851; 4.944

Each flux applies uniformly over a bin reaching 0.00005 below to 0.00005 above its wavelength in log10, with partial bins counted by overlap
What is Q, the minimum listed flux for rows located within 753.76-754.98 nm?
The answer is 4.609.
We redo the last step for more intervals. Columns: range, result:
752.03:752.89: 4.551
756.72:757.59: 4.993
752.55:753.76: 4.693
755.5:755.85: 4.855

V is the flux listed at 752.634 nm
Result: 4.693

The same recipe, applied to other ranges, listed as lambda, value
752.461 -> 4.62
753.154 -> 4.819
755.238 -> 4.928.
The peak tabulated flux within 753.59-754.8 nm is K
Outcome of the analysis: 4.777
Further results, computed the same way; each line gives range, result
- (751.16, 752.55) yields 5.083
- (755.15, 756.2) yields 4.928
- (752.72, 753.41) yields 4.819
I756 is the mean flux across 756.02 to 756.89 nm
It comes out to 4.99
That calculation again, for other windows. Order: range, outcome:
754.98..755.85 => 4.9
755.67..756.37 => 4.91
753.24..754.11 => 4.74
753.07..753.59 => 4.8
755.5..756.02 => 4.87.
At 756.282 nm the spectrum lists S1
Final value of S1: 4.977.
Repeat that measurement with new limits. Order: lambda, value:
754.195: 4.609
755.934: 4.867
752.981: 4.804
